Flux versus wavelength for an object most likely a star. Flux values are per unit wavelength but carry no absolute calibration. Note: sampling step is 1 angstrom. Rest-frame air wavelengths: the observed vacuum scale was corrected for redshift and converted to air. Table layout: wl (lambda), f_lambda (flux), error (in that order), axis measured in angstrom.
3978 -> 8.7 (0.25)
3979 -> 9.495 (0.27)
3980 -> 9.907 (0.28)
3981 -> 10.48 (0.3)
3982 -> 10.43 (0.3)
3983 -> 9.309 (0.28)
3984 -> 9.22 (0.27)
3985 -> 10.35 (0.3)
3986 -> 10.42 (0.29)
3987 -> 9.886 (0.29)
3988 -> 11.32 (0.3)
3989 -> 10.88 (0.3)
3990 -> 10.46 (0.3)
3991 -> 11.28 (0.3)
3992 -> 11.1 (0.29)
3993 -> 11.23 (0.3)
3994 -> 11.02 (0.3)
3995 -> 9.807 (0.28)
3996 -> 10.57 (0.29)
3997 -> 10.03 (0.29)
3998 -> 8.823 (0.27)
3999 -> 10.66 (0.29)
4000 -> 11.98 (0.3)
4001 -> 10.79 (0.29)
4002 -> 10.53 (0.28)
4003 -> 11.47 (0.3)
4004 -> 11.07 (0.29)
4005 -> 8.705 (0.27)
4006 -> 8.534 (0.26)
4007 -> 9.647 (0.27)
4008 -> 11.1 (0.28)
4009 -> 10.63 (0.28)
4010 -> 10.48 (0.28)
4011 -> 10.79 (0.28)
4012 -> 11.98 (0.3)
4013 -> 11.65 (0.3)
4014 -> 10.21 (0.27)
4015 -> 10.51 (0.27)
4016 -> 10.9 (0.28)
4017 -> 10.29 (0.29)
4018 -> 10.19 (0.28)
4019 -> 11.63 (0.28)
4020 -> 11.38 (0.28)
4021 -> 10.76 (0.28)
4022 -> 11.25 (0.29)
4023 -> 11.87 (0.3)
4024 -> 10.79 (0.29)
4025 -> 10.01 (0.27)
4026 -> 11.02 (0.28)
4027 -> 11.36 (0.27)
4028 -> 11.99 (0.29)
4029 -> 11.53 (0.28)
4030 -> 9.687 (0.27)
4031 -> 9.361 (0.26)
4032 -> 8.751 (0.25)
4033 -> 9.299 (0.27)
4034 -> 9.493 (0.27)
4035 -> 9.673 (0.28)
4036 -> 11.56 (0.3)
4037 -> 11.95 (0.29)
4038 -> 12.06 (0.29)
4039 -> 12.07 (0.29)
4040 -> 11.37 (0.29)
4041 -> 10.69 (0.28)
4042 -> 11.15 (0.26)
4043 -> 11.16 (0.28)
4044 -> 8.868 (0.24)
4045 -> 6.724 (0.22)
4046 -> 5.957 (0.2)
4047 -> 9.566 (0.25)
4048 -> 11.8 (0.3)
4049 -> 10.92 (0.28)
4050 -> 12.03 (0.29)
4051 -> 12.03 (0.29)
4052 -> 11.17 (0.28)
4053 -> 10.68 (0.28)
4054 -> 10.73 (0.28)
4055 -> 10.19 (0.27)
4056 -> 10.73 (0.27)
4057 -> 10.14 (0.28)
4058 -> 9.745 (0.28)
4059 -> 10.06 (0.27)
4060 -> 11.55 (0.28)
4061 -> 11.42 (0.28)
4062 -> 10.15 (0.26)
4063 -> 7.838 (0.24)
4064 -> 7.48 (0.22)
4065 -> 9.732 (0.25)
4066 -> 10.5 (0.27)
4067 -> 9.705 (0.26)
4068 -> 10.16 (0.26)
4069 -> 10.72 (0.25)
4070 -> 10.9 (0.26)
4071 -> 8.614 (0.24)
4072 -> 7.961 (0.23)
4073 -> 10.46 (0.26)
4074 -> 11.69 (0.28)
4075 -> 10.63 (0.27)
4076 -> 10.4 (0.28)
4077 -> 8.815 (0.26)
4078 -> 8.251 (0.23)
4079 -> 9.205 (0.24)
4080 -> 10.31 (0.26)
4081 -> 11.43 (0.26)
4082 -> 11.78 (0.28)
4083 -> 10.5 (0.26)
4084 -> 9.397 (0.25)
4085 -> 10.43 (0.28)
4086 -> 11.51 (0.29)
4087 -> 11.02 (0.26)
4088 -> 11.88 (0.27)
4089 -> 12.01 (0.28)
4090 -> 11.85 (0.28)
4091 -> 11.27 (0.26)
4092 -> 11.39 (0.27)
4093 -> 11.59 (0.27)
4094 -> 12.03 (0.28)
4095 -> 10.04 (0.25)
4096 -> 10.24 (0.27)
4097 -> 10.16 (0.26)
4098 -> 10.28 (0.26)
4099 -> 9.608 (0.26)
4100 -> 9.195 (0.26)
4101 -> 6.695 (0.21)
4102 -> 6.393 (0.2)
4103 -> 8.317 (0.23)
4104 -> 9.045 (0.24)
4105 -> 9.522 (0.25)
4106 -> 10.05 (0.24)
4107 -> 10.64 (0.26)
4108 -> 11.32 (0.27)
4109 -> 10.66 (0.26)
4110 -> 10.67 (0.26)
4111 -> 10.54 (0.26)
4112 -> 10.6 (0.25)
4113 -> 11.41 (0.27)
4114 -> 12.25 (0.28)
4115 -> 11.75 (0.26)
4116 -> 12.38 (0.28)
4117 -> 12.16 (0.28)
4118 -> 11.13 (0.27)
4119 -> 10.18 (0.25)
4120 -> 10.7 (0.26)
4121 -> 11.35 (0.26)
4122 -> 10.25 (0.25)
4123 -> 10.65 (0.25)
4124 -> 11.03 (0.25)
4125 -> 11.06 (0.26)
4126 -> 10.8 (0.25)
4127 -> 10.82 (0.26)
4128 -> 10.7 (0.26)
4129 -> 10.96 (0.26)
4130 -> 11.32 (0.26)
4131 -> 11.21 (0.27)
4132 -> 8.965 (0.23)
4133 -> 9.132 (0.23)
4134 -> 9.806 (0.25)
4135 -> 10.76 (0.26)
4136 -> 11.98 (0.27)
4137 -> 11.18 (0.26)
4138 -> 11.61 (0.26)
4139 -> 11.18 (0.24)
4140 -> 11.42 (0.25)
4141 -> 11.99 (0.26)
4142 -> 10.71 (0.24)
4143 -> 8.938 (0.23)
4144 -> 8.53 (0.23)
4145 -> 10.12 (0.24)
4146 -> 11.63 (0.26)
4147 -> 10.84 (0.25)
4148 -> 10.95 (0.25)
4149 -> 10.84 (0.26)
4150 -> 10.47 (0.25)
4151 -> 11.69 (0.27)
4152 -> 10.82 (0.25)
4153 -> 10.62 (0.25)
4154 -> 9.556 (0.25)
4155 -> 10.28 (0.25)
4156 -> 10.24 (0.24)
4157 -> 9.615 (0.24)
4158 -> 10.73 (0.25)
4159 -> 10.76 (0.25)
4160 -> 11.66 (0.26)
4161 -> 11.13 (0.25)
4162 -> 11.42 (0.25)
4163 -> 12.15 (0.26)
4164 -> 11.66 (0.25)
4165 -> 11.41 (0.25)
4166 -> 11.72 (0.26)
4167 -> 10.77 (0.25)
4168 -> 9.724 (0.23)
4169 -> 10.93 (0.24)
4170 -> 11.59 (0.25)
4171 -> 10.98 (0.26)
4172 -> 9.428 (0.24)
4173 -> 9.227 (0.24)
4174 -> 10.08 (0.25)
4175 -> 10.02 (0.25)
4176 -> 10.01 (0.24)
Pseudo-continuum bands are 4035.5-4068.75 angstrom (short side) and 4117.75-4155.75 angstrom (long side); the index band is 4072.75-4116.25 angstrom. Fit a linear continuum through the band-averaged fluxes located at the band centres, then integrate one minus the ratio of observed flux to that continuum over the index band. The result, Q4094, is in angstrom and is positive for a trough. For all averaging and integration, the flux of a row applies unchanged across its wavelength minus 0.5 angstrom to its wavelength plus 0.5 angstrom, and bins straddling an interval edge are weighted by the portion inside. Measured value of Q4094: 0.4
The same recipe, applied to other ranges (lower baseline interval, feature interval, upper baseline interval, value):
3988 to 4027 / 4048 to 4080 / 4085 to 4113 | 0.92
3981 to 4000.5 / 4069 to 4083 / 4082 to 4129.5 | 0.66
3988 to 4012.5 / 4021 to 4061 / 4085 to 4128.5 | 0.18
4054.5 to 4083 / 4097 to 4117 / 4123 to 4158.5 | 0.46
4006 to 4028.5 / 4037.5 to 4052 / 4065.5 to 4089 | 0.18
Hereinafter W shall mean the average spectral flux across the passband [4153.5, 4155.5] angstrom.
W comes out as 9.92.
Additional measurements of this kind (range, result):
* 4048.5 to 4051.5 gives 11.7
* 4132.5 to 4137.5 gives 10.6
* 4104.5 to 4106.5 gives 9.79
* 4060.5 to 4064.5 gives 9.22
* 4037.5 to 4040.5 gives 11.8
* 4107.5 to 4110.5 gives 10.9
